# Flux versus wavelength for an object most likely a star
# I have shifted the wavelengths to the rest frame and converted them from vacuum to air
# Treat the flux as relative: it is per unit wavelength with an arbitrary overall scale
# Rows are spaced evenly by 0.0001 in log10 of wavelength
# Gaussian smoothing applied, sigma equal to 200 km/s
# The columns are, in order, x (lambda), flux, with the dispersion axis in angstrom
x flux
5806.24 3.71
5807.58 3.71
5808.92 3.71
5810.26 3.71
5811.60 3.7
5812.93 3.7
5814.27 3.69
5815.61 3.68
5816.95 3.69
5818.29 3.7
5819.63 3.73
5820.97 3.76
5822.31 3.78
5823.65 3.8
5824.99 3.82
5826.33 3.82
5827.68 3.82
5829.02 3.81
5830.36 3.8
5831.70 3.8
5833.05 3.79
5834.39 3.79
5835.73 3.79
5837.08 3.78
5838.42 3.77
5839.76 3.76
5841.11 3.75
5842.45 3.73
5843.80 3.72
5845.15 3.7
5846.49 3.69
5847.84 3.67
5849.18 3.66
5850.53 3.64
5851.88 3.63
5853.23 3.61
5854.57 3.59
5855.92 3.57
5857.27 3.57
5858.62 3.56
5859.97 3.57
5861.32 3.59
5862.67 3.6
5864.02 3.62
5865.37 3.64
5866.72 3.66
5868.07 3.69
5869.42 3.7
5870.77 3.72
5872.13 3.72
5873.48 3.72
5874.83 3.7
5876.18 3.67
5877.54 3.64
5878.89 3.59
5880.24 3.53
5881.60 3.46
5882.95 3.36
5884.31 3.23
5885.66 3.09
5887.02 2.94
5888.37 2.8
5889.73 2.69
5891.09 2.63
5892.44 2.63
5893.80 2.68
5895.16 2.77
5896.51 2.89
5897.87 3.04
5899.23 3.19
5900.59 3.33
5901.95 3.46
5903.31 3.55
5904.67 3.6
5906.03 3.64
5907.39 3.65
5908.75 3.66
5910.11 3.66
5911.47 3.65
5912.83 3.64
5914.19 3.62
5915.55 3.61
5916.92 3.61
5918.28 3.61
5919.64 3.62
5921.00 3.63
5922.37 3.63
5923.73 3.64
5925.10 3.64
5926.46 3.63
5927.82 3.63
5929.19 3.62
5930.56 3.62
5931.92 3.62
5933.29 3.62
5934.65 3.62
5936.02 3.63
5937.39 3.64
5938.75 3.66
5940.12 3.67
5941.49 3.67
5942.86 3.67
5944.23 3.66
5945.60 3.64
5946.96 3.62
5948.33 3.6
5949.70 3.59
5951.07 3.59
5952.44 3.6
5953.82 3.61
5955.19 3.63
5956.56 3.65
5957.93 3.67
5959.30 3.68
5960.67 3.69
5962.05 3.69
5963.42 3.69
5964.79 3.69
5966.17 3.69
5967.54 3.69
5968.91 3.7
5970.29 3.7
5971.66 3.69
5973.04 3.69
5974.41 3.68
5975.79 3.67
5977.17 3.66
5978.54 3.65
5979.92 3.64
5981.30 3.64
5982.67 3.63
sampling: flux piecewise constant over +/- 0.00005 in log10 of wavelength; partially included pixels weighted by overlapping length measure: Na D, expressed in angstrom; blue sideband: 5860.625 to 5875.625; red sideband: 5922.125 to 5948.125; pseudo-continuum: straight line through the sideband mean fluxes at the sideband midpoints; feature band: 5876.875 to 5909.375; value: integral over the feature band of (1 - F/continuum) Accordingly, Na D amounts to 3.99 angstrom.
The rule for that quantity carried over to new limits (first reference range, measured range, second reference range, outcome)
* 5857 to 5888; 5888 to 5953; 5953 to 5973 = 2.6 angstrom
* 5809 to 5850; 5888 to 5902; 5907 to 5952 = 3.0 angstrom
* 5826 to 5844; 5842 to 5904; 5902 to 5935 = 4.9 angstrom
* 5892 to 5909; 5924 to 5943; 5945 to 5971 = -0.9 angstrom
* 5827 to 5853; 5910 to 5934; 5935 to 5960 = 0.2 angstrom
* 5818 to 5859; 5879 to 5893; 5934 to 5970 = 2.4 angstrom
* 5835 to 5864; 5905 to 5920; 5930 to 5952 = 0.0 angstrom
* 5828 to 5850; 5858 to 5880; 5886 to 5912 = -1.2 angstrom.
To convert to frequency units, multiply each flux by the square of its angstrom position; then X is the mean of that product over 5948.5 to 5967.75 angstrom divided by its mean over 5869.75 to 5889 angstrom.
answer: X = 1.1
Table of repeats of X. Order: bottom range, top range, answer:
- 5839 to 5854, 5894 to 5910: 0.92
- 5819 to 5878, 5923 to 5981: 1.02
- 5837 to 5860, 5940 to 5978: 1.04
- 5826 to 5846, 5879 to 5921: 0.90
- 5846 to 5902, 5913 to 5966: 1.10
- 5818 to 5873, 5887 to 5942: 0.95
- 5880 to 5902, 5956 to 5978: 1.25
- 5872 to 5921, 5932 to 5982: 1.11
